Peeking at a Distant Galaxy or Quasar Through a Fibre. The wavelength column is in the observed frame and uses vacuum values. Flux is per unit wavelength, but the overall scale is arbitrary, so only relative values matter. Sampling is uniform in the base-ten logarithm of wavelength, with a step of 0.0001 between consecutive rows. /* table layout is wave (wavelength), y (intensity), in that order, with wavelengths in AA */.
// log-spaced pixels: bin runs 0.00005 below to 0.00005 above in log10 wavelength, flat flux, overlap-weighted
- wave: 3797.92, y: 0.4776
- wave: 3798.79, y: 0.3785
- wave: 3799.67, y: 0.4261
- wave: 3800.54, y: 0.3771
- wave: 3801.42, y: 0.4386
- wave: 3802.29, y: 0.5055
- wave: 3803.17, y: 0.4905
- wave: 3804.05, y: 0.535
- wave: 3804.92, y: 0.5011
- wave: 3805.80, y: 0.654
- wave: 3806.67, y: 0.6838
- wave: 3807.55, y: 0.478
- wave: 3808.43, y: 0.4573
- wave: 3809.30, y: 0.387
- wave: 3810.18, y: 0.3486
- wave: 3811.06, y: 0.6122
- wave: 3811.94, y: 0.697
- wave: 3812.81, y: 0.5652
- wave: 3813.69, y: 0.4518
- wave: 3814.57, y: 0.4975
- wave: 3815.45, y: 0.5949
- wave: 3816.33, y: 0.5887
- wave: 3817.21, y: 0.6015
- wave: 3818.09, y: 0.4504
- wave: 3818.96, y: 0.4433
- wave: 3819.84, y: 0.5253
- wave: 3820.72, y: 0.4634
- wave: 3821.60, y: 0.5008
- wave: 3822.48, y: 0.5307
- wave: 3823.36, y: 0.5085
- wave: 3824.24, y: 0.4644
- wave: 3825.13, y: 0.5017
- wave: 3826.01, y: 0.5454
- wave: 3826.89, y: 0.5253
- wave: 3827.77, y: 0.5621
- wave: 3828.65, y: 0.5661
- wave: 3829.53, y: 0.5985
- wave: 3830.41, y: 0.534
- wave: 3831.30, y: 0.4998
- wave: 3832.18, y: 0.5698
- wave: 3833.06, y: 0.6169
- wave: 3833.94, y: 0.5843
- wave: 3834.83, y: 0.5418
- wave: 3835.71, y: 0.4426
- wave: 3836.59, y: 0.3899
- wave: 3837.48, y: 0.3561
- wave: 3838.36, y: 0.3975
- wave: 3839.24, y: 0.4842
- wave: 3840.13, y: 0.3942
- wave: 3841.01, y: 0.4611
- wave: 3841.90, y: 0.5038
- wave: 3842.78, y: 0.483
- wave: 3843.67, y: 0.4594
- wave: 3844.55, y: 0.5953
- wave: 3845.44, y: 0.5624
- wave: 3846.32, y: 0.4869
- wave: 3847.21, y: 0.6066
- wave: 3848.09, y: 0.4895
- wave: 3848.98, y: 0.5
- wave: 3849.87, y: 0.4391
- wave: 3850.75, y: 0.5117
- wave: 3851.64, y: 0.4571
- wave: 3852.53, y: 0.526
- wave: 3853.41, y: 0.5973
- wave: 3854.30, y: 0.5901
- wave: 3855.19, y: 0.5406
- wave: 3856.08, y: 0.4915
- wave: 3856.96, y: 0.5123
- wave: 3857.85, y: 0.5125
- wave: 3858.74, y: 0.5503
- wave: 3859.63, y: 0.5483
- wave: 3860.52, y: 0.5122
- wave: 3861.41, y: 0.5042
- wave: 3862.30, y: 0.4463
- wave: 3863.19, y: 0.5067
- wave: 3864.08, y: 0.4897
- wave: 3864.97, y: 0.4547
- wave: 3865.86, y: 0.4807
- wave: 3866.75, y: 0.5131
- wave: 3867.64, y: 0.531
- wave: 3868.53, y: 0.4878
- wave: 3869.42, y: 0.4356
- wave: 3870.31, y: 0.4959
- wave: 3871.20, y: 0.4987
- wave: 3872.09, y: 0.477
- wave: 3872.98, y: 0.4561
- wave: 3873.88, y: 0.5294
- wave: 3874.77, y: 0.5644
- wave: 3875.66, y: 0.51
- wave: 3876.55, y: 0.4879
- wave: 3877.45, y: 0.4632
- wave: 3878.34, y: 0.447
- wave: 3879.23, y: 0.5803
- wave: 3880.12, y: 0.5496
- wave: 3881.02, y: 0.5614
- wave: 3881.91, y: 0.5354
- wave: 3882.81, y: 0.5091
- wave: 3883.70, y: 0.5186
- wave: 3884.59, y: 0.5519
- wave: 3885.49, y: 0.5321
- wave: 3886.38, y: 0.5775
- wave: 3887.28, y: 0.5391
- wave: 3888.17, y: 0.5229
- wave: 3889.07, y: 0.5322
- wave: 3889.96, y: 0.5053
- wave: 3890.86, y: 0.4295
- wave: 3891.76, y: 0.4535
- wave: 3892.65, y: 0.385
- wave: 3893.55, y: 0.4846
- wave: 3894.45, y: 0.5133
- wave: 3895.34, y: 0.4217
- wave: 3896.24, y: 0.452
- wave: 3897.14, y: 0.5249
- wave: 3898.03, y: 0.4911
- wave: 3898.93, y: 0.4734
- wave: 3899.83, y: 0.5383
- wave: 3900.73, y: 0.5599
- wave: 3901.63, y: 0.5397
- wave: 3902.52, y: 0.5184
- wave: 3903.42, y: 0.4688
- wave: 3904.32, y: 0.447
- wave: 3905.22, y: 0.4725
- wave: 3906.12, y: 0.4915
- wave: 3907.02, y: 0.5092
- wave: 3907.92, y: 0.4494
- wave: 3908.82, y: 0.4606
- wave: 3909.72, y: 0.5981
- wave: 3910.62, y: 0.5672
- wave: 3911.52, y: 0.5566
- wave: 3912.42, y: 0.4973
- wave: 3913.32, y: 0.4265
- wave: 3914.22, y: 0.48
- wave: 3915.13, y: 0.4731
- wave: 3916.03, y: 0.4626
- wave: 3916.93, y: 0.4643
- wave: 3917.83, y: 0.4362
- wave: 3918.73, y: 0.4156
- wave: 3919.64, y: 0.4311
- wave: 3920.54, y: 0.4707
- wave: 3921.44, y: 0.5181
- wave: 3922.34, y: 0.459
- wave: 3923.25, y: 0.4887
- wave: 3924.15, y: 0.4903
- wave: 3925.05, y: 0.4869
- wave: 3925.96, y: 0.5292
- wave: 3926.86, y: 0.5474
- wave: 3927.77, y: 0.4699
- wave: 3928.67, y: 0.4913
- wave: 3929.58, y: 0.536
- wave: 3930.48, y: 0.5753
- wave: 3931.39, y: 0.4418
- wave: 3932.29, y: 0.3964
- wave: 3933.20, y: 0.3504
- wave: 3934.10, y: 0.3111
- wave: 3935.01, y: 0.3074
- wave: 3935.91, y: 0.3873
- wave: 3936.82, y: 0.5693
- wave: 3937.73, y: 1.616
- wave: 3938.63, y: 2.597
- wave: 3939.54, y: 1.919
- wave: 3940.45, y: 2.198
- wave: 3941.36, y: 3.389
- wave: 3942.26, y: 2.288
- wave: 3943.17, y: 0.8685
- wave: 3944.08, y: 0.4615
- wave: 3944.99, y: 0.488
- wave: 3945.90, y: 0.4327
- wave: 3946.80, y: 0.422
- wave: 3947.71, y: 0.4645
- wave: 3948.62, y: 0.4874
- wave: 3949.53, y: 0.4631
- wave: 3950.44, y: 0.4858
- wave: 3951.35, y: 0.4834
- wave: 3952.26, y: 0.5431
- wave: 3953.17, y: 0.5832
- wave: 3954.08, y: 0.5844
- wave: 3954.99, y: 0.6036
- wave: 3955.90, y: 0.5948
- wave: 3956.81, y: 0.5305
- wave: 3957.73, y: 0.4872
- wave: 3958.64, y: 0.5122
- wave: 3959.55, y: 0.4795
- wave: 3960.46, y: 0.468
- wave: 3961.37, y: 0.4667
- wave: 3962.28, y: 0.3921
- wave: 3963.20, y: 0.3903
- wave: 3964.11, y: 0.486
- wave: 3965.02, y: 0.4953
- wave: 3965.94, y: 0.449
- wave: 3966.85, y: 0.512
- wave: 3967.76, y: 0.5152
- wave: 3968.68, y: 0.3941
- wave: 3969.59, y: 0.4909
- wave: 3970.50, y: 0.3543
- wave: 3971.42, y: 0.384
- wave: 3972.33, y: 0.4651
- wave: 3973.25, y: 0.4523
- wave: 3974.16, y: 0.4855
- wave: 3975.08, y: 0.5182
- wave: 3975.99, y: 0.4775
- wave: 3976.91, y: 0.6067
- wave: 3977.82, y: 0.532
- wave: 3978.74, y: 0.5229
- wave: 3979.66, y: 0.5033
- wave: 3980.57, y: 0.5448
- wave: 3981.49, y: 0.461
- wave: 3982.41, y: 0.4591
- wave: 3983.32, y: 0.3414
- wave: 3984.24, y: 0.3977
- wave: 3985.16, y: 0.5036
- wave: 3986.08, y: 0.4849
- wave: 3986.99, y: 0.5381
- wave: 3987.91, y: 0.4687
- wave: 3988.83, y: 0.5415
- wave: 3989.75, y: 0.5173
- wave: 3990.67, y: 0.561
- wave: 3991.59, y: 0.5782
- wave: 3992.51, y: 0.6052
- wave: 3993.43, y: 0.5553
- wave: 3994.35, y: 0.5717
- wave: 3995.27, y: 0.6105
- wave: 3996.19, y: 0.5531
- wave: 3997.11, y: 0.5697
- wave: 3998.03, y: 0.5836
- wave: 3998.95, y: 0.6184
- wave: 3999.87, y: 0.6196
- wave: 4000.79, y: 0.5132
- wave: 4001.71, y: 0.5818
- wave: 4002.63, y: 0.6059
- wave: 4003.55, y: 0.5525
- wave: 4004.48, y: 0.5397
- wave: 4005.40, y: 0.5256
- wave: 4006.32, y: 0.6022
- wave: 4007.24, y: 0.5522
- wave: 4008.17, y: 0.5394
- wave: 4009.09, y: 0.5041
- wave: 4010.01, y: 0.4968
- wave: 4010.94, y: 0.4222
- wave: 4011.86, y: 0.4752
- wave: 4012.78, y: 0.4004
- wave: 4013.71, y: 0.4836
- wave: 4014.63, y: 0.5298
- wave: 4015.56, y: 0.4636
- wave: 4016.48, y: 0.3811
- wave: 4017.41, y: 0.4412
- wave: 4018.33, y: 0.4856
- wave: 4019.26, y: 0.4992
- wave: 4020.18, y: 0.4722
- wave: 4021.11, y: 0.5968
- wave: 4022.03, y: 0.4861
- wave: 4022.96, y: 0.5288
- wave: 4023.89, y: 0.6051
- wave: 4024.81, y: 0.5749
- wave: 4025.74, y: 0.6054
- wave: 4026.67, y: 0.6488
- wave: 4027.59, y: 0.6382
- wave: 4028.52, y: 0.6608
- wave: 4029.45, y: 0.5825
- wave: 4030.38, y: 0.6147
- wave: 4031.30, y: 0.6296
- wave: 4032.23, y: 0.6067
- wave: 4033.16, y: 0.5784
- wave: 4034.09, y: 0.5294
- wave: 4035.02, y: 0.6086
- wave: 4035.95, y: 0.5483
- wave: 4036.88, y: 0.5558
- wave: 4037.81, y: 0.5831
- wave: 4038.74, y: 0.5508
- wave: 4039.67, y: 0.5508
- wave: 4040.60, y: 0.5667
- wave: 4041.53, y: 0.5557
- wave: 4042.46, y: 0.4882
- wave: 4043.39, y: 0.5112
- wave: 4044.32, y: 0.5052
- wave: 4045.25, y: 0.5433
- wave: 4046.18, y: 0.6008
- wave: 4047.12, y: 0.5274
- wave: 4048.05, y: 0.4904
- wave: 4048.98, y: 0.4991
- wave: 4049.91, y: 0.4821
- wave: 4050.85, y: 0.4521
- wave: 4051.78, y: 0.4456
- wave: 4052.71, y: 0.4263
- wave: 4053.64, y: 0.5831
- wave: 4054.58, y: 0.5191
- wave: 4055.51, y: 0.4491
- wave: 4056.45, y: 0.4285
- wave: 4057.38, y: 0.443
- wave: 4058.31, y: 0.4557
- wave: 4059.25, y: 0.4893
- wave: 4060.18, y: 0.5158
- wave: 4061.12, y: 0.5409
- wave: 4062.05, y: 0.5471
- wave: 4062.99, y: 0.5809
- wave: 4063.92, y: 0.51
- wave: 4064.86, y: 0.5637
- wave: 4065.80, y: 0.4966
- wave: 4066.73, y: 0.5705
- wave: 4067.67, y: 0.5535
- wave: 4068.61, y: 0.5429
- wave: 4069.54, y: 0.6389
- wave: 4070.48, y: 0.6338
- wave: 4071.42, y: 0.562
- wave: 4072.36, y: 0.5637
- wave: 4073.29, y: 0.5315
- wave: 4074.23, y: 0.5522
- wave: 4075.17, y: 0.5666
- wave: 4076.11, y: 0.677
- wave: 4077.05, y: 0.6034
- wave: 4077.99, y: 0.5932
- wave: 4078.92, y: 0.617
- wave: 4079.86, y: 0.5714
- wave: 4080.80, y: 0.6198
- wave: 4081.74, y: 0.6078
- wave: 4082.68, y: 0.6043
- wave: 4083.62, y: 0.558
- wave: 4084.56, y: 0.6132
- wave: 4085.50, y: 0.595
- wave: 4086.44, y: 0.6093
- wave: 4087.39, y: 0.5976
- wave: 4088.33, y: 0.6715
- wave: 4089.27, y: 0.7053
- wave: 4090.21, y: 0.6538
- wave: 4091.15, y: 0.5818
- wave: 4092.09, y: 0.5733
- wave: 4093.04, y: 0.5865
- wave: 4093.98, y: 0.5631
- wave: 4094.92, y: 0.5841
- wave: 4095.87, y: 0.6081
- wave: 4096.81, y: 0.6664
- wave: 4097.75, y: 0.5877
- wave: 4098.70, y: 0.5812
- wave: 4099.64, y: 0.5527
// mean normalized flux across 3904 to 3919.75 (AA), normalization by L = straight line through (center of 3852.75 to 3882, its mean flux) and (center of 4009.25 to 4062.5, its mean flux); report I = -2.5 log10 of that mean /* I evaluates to 0.07 mag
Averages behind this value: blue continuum 0.511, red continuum 0.524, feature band 0.481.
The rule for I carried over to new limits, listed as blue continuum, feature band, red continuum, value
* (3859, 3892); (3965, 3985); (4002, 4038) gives 0.13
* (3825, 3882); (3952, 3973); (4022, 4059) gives 0.09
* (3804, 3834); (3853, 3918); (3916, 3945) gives 0.36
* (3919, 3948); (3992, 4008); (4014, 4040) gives 0.11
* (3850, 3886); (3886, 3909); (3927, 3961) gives 0.25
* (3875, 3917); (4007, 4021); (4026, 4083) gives 0.13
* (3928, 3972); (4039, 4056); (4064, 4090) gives 0.21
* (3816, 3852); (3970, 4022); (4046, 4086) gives 0.04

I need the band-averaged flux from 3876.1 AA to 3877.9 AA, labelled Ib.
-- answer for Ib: 0.475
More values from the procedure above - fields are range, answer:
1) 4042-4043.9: 0.5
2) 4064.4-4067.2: 0.544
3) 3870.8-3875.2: 0.505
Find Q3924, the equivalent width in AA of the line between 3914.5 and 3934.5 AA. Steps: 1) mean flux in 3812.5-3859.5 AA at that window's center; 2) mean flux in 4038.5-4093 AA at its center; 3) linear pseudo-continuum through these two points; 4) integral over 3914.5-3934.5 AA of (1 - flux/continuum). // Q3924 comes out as 2.36 AA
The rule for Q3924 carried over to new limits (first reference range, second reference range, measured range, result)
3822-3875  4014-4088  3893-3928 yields 2.05 AA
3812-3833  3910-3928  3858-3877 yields 0.37 AA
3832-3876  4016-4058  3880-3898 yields 0.14 AA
